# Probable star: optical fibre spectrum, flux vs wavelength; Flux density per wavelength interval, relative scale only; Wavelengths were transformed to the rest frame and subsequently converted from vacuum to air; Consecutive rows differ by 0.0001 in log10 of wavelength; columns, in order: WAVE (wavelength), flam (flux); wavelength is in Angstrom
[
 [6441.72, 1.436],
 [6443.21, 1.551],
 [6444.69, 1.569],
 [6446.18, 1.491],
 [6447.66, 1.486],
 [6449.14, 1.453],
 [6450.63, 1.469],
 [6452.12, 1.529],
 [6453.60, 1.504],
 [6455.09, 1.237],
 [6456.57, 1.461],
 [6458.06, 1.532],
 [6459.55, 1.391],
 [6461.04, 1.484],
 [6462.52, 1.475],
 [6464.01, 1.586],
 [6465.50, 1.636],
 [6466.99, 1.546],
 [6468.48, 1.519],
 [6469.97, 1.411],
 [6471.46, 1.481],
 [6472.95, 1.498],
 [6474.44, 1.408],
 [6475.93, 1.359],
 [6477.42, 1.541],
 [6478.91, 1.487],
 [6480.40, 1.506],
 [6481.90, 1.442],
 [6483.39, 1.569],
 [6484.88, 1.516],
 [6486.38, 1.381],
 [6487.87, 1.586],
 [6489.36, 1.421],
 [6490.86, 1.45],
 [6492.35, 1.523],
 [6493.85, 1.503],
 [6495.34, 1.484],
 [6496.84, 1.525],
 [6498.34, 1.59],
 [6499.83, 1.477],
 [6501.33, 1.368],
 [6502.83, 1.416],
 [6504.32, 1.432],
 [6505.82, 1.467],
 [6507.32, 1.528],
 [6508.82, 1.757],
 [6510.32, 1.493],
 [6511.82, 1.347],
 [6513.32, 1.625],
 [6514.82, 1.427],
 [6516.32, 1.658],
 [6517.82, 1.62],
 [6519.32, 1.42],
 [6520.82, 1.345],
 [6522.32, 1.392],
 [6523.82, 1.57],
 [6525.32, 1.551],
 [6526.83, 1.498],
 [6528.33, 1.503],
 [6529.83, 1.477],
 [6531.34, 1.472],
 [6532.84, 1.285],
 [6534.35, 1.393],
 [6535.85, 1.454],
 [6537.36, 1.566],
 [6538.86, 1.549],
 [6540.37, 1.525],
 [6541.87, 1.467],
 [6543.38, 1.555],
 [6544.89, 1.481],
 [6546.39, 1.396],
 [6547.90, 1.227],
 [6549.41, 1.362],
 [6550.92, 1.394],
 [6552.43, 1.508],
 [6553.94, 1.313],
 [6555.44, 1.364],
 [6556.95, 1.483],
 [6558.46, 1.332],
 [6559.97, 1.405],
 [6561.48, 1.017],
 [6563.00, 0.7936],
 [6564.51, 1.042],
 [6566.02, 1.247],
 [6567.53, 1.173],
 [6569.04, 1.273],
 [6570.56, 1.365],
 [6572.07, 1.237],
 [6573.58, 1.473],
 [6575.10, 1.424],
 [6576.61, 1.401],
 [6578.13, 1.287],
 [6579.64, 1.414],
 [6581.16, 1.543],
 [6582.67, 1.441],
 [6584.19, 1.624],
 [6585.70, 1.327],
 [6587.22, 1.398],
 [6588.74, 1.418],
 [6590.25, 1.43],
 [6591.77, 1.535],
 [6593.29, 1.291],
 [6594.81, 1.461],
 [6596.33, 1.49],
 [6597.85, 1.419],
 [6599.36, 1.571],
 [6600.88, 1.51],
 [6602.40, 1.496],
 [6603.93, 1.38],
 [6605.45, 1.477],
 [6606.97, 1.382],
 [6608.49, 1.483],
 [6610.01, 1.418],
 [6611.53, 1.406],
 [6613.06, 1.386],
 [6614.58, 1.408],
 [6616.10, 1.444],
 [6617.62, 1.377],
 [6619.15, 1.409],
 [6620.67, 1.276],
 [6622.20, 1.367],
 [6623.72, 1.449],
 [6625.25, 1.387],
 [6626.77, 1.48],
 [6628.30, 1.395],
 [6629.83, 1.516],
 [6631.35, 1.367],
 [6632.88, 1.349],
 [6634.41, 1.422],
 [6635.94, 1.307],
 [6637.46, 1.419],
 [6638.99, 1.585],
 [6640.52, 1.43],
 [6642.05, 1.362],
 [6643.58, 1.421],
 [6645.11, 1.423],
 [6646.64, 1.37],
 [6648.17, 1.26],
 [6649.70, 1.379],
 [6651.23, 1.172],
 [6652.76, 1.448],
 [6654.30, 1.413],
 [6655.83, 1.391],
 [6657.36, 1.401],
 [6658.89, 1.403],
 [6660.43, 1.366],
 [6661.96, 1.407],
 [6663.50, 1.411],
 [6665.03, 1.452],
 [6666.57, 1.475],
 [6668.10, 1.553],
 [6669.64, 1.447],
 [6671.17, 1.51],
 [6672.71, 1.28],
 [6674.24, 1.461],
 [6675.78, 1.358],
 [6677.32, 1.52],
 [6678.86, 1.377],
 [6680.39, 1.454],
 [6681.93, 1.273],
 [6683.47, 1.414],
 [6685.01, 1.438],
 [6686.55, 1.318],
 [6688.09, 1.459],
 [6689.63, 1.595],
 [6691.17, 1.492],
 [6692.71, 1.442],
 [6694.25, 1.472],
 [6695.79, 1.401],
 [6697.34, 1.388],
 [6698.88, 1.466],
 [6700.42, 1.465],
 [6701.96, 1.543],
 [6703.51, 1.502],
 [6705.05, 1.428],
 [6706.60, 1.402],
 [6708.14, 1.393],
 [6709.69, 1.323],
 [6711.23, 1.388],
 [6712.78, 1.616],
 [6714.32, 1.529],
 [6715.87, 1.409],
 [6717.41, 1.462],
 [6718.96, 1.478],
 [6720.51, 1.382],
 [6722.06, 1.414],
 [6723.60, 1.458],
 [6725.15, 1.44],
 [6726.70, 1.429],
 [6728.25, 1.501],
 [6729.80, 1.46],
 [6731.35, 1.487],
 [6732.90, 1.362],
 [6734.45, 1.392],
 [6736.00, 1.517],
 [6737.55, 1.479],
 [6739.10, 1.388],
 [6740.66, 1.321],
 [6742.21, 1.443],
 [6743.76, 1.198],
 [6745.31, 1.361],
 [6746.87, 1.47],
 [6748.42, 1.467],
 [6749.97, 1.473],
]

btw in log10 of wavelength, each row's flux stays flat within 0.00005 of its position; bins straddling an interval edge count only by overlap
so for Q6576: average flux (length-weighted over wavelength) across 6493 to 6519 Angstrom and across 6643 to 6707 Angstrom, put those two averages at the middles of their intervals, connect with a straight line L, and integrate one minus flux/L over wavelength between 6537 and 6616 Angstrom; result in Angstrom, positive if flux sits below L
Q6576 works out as 4.4 Angstrom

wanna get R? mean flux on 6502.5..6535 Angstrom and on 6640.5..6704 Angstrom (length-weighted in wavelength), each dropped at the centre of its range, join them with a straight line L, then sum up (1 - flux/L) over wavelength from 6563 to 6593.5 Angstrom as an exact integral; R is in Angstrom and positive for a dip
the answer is 2.20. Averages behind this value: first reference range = 1.49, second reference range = 1.42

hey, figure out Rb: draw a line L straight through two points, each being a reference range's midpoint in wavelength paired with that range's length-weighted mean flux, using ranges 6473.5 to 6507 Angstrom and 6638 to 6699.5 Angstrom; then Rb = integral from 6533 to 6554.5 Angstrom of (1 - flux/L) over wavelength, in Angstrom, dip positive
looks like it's 0.3 Angstrom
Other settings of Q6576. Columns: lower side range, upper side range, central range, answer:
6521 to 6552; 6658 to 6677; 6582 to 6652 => 1.13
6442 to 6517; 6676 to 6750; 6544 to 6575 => 3.66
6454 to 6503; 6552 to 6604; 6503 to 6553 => -1.83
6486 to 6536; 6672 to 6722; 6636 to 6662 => 1.07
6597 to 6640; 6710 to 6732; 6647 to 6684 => 1.01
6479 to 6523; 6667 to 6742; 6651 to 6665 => 0.58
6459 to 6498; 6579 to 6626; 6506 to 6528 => -0.63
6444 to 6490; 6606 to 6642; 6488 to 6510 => -0.45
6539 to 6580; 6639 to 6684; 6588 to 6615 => -1.58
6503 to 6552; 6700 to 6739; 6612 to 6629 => 0.75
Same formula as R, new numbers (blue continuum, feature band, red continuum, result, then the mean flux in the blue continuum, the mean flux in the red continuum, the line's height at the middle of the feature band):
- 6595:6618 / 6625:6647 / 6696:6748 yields 0.4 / 1.45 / 1.43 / 1.44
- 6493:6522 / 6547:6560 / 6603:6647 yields 0.8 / 1.5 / 1.41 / 1.46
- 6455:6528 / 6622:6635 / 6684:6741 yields 0.4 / 1.49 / 1.44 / 1.46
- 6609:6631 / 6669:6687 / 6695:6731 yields 0.3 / 1.41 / 1.45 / 1.43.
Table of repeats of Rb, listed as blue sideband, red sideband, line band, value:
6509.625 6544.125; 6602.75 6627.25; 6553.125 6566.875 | 2.2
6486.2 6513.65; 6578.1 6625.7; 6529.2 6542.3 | 0.1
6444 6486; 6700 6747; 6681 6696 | 0.1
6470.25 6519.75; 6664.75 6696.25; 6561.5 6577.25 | 2.6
